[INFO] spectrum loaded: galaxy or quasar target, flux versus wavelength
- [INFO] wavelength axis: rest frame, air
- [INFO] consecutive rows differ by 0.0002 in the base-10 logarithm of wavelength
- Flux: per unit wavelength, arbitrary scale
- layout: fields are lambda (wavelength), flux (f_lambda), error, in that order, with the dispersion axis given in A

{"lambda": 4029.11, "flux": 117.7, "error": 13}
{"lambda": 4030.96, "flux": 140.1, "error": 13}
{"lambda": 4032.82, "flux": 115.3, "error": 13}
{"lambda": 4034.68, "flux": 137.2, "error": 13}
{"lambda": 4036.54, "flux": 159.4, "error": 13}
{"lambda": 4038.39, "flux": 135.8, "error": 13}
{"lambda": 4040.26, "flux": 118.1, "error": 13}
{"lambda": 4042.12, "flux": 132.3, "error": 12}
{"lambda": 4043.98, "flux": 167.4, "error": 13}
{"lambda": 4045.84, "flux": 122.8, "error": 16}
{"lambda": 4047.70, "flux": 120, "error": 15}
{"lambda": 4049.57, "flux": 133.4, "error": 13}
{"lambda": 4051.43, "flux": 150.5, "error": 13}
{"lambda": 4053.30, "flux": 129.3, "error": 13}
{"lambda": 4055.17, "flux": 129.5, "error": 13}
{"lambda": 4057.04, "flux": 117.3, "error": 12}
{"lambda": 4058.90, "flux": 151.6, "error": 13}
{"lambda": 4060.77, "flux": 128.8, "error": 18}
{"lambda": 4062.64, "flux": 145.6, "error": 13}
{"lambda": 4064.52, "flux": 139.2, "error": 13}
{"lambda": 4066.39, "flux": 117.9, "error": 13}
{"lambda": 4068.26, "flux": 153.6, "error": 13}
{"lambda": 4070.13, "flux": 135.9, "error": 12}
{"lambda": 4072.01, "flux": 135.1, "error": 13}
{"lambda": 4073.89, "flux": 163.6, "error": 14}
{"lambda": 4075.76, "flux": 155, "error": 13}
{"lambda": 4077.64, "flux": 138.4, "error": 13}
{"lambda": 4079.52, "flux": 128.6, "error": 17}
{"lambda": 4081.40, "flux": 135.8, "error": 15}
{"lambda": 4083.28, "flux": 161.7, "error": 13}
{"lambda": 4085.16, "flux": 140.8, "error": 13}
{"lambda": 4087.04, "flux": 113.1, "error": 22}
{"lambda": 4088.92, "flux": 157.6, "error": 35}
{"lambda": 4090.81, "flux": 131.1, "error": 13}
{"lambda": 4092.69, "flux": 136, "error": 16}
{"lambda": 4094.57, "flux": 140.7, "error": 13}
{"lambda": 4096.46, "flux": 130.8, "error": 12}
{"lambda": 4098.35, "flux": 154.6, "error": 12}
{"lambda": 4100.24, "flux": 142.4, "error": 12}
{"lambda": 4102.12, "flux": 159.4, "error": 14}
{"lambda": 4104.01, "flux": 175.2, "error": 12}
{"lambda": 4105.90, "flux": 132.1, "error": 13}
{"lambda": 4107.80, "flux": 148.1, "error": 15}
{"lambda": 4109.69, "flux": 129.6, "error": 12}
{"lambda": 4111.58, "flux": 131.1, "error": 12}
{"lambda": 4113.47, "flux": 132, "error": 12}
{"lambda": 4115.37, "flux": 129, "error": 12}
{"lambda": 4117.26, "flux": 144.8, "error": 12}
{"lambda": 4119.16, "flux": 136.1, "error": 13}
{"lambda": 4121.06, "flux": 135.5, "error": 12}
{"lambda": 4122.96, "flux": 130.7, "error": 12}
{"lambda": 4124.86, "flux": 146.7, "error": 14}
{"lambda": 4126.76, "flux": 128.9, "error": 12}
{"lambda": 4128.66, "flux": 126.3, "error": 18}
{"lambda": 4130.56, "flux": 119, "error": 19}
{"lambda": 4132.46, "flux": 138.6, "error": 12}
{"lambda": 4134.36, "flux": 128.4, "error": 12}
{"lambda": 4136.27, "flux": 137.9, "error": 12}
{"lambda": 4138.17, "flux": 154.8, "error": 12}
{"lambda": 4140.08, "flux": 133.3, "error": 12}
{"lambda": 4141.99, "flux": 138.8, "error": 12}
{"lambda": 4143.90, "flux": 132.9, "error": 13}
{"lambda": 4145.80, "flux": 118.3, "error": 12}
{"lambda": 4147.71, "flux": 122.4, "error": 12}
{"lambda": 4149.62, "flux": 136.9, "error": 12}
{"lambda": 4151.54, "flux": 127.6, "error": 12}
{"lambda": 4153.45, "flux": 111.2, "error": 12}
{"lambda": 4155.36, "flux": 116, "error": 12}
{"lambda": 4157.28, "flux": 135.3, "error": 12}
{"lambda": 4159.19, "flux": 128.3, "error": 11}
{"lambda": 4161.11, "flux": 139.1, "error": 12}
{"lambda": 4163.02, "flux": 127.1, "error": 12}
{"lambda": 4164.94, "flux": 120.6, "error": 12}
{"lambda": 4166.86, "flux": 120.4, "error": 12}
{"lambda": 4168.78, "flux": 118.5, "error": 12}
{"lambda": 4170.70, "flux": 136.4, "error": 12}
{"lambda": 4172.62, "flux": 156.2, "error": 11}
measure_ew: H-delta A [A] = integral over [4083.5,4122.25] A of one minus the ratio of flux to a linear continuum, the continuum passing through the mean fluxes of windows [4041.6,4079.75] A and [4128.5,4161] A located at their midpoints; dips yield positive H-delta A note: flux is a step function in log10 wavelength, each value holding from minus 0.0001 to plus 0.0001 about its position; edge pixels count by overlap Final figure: -1.8 A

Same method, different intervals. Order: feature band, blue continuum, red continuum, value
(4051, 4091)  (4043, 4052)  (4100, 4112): 0.70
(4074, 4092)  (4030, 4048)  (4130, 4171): -1.13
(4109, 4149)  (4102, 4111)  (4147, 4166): 1.32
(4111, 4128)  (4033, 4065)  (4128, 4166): -0.46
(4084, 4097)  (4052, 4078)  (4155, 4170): -0.08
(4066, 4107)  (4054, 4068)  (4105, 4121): -2.59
